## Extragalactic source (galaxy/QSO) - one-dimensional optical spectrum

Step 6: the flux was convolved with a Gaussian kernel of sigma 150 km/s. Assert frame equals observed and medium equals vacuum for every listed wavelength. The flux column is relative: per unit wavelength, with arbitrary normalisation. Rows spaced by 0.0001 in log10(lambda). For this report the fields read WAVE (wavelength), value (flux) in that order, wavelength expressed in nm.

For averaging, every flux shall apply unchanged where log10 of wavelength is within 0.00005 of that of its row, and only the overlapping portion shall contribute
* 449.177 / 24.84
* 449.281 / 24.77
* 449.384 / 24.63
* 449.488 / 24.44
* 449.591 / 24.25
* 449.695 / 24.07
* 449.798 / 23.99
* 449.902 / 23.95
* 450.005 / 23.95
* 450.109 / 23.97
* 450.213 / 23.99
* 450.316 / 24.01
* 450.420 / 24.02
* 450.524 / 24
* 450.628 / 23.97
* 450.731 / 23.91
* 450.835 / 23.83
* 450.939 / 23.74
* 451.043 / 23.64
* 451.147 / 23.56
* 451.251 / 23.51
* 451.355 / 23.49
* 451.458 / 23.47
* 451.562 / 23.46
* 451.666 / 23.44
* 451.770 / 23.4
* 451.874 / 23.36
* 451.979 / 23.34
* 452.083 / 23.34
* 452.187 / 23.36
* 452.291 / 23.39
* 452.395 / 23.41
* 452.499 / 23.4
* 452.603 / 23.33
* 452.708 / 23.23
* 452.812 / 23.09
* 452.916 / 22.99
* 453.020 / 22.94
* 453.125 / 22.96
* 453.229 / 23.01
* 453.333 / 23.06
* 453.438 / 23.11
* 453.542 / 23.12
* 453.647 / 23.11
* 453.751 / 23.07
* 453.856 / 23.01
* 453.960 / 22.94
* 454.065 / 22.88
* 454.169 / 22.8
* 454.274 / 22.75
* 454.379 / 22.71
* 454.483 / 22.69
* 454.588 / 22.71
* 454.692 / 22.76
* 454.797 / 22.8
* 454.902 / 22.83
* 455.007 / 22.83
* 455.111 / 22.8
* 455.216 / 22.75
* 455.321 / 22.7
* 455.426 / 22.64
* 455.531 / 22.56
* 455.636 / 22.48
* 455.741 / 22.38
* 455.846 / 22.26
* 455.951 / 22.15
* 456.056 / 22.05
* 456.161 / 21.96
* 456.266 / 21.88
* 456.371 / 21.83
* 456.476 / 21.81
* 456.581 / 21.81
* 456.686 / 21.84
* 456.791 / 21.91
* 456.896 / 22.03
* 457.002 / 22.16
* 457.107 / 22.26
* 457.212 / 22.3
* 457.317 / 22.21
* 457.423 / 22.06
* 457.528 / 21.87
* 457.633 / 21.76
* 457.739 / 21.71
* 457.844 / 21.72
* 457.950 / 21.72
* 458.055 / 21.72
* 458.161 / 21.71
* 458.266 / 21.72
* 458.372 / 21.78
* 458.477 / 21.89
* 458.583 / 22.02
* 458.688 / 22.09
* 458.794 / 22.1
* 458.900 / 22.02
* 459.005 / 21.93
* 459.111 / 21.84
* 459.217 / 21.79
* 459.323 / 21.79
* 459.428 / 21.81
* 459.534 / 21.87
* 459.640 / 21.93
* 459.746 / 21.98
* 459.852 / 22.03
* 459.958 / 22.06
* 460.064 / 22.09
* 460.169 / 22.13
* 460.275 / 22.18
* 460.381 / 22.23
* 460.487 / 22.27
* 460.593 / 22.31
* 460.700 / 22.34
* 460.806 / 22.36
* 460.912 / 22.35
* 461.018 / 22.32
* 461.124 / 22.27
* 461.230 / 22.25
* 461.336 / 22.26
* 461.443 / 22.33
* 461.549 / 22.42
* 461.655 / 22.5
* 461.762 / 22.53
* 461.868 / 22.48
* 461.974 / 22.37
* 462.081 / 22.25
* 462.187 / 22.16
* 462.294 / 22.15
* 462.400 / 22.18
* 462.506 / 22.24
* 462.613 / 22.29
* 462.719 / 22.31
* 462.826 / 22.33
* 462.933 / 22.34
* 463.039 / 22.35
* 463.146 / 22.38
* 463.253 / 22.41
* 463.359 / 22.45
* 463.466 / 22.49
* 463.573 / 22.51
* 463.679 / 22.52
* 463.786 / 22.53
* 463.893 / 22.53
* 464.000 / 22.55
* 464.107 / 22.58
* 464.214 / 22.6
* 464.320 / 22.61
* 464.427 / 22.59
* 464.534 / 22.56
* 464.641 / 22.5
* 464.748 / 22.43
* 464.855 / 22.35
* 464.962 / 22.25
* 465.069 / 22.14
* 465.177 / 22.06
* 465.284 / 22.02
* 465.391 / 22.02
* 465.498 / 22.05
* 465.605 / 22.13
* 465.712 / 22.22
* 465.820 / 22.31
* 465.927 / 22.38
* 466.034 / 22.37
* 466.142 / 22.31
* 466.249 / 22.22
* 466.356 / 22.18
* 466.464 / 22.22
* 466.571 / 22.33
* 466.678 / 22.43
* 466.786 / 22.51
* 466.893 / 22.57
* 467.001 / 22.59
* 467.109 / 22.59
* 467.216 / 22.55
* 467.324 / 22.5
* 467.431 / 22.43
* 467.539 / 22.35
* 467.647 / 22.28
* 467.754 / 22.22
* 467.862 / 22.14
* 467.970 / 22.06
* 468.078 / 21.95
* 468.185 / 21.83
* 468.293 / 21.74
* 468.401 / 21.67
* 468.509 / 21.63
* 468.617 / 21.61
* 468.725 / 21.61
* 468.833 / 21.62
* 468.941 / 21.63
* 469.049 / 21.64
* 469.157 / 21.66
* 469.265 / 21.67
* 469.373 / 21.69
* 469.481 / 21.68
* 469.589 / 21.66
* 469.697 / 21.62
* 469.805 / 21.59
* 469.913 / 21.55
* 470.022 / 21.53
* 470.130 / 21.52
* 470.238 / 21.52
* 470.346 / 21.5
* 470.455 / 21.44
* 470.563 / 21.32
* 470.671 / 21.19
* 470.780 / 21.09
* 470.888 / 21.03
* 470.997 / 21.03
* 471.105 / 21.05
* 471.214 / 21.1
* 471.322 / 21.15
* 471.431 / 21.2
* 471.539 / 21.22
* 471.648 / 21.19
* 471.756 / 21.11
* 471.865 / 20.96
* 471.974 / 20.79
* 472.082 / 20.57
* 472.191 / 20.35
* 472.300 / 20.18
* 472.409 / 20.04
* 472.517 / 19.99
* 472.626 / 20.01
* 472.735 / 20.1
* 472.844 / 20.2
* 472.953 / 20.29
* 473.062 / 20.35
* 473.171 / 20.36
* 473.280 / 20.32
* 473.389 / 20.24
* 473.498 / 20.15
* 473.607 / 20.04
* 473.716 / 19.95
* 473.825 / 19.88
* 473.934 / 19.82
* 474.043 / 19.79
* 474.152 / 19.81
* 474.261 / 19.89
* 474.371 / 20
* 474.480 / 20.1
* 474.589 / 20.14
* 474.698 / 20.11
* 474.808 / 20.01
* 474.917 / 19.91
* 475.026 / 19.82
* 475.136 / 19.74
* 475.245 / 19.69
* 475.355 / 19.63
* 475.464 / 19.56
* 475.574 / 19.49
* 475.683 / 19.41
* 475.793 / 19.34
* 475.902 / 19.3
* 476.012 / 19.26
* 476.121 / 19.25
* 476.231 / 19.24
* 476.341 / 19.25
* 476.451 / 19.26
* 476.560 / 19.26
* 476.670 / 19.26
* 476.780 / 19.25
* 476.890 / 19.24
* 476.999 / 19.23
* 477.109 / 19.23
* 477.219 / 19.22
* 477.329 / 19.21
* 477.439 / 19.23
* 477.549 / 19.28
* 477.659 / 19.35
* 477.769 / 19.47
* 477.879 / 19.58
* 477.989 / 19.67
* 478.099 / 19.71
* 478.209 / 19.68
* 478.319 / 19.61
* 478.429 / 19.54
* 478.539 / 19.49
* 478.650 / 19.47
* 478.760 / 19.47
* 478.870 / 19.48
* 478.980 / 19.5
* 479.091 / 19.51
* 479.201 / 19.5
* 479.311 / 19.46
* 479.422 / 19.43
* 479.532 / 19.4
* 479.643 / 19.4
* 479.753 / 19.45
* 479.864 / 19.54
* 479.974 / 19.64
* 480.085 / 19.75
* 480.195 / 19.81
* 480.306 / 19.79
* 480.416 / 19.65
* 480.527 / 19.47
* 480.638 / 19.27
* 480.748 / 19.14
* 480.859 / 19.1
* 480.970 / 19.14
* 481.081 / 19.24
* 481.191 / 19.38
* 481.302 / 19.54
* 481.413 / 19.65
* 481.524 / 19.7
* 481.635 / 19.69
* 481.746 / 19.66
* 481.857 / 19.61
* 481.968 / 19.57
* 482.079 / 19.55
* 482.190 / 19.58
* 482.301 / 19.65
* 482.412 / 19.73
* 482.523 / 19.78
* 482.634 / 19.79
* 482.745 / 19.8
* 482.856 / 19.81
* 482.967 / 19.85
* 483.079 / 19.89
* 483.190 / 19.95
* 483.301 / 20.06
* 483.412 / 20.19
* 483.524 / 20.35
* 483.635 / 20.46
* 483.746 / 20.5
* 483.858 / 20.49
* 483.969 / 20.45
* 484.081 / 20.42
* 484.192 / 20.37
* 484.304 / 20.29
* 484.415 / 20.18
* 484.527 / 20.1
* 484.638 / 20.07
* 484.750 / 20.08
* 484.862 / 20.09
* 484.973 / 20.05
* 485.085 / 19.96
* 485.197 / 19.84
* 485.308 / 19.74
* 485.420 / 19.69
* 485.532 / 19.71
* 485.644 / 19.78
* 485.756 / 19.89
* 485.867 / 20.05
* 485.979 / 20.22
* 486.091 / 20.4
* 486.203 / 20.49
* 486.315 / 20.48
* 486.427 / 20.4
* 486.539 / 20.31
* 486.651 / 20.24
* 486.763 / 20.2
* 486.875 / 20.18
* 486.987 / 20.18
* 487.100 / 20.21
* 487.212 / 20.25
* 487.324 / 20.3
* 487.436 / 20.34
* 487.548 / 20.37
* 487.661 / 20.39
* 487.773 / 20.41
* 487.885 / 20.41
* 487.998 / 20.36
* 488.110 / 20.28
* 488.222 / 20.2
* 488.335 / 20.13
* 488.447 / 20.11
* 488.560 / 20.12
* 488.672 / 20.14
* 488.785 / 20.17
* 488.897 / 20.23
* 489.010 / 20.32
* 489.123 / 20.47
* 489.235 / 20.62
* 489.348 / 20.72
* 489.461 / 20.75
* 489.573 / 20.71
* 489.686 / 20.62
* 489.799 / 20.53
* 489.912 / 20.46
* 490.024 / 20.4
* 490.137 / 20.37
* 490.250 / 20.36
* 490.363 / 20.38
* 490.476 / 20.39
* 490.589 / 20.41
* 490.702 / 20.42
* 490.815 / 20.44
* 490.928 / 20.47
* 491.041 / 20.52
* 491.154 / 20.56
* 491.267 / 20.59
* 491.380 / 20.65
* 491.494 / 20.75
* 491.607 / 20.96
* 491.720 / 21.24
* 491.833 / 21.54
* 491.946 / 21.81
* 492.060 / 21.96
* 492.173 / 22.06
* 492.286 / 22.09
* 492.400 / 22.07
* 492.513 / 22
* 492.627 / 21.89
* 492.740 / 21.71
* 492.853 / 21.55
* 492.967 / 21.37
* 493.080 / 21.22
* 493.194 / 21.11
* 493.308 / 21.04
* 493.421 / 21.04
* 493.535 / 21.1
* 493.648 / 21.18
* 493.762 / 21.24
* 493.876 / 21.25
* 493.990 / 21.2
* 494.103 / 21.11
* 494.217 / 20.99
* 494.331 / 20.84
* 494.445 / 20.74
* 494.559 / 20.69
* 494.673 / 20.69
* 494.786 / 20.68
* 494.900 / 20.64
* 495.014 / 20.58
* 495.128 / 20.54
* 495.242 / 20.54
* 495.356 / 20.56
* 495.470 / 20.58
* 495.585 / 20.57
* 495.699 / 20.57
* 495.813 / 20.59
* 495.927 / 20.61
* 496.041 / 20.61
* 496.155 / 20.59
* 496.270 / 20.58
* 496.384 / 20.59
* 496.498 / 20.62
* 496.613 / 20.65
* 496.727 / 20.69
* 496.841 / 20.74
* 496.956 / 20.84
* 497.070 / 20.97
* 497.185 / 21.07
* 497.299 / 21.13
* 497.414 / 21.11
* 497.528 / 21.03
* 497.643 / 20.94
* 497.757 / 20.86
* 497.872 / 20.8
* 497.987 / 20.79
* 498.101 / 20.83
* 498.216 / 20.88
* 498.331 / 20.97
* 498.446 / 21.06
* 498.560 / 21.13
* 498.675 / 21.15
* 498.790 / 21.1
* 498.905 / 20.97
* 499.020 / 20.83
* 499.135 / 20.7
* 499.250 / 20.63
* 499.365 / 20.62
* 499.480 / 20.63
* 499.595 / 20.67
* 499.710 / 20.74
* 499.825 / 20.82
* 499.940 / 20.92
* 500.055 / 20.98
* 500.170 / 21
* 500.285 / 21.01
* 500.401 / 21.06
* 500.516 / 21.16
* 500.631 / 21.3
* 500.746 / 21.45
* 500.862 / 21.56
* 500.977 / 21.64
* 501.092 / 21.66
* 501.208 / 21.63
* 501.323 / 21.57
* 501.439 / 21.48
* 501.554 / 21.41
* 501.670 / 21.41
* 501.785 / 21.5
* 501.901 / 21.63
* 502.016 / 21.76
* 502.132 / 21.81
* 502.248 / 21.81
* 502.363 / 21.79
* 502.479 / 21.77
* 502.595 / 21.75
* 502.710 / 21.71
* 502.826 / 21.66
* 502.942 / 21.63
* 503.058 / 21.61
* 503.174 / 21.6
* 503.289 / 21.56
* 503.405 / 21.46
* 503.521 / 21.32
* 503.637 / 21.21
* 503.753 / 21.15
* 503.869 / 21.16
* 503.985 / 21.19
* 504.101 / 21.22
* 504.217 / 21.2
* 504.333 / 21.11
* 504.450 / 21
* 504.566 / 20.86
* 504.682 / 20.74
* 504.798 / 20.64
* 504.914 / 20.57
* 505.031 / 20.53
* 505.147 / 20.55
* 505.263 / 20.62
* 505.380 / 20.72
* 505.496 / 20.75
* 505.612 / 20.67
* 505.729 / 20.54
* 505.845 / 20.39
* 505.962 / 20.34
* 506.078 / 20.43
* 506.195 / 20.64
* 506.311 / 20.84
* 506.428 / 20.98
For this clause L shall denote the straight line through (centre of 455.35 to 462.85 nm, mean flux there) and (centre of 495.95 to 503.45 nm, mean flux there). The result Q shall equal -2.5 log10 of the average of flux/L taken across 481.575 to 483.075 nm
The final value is 0.10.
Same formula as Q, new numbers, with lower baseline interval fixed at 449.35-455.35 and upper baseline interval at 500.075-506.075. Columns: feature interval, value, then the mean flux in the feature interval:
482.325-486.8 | 0.10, 20.1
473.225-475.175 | 0.13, 20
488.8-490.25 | 0.07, 20.5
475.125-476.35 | 0.15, 19.4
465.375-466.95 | 0.02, 22.3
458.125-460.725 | 0.05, 22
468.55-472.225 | 0.06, 21.3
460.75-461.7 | 0.03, 22.4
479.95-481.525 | 0.14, 19.5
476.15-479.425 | 0.15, 19.4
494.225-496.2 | 0.05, 20.6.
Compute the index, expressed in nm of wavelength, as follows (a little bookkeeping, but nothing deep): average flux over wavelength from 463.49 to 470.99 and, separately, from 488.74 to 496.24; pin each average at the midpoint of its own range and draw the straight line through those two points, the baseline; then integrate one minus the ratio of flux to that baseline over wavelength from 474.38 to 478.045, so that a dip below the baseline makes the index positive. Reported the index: 0.36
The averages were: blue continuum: 22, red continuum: 20.9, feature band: 19.5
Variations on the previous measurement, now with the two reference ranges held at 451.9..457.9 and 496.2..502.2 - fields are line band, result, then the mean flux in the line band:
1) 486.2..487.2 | 0.06 nm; 20.3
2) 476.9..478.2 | 0.14 nm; 19.4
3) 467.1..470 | 0.03 nm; 21.9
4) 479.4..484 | 0.42 nm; 19.7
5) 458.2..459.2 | 0.02 nm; 21.9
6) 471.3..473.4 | 0.14 nm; 20.5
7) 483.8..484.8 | 0.06 nm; 20.3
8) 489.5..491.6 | 0.08 nm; 20.5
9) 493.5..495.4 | 0.03 nm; 20.9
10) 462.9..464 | -0.01 nm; 22.5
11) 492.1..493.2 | -0.02 nm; 21.7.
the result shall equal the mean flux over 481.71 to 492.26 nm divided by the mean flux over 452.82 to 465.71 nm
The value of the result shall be 0.9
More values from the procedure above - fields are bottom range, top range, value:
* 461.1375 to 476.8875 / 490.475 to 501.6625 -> 0.98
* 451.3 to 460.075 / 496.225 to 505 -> 0.94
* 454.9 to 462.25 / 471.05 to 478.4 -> 0.90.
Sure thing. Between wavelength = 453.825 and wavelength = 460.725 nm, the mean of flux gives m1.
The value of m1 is 22.2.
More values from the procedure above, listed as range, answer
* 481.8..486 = 20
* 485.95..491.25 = 20.4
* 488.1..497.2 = 20.8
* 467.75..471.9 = 21.5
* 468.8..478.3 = 20.3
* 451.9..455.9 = 22.9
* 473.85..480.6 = 19.5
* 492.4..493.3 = 21.6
